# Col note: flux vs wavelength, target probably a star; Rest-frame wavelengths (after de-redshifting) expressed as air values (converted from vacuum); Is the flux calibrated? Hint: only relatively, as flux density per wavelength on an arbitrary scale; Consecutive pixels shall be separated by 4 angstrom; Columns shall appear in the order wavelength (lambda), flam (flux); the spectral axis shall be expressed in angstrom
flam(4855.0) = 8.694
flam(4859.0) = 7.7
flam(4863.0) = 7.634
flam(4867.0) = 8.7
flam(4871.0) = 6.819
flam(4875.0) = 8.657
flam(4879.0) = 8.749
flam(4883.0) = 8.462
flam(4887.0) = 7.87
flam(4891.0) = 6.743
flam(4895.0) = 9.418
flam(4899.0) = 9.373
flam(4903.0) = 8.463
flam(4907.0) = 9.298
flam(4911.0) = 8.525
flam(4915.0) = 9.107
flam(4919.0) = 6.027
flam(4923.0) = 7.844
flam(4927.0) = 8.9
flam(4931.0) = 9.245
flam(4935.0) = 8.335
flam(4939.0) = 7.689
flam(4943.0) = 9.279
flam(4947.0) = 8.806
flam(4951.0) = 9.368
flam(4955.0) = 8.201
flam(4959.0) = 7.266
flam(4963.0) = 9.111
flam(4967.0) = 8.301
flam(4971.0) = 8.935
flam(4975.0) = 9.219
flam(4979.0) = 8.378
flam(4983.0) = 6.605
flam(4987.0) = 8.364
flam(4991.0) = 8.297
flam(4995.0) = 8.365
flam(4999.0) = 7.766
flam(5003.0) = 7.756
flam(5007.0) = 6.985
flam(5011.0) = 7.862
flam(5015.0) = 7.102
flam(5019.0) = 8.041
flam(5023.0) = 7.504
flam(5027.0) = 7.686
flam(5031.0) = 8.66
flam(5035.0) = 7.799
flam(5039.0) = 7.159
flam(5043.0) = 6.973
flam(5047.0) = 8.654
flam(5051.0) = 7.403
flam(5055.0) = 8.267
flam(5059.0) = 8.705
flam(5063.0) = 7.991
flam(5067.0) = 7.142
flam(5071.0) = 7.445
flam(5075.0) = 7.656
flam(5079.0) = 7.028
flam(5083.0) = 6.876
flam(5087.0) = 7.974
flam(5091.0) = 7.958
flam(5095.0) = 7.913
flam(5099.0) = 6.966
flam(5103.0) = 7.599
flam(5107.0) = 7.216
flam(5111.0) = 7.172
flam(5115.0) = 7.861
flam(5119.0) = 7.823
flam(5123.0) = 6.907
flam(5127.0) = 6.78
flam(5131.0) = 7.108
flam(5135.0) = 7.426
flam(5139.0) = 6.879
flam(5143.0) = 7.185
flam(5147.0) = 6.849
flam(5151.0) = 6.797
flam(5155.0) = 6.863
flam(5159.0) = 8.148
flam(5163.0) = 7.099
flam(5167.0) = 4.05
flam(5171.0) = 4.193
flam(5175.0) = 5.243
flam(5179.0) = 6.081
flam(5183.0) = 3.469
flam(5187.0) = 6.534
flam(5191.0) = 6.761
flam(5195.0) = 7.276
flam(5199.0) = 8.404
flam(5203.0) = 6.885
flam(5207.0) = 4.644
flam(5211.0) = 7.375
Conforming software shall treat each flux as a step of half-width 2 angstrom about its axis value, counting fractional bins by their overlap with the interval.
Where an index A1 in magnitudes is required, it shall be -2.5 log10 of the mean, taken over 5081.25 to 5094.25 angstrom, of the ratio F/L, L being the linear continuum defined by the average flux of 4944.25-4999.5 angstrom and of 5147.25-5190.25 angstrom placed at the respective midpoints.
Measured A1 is -0.11 mag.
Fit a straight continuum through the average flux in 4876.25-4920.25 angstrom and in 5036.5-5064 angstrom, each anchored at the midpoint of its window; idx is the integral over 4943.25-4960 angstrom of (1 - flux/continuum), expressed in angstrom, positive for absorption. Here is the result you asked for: -0.7 angstrom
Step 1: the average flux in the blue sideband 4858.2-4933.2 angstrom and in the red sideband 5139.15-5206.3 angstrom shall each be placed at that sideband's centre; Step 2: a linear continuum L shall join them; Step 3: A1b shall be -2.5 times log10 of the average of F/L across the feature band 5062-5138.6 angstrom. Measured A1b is -0.08 mag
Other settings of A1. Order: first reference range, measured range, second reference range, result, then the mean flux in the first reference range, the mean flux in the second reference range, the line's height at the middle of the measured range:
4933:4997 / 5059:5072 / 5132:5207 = -0.04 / 8.41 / 6.41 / 7.43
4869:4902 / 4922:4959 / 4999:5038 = -0.07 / 8.27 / 7.7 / 8.03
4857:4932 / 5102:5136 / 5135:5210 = -0.09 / 8.28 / 6.34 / 6.71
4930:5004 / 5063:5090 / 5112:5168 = 0.02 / 8.38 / 7.04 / 7.53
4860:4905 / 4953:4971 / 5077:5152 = -0.05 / 8.25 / 7.29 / 7.92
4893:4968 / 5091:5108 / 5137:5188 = -0.11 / 8.56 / 6.1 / 6.77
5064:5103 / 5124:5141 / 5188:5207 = 0.03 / 7.46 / 7.01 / 7.27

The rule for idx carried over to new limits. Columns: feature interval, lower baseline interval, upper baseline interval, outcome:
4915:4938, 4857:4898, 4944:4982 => 0.66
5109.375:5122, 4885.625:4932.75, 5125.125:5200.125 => -1.40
